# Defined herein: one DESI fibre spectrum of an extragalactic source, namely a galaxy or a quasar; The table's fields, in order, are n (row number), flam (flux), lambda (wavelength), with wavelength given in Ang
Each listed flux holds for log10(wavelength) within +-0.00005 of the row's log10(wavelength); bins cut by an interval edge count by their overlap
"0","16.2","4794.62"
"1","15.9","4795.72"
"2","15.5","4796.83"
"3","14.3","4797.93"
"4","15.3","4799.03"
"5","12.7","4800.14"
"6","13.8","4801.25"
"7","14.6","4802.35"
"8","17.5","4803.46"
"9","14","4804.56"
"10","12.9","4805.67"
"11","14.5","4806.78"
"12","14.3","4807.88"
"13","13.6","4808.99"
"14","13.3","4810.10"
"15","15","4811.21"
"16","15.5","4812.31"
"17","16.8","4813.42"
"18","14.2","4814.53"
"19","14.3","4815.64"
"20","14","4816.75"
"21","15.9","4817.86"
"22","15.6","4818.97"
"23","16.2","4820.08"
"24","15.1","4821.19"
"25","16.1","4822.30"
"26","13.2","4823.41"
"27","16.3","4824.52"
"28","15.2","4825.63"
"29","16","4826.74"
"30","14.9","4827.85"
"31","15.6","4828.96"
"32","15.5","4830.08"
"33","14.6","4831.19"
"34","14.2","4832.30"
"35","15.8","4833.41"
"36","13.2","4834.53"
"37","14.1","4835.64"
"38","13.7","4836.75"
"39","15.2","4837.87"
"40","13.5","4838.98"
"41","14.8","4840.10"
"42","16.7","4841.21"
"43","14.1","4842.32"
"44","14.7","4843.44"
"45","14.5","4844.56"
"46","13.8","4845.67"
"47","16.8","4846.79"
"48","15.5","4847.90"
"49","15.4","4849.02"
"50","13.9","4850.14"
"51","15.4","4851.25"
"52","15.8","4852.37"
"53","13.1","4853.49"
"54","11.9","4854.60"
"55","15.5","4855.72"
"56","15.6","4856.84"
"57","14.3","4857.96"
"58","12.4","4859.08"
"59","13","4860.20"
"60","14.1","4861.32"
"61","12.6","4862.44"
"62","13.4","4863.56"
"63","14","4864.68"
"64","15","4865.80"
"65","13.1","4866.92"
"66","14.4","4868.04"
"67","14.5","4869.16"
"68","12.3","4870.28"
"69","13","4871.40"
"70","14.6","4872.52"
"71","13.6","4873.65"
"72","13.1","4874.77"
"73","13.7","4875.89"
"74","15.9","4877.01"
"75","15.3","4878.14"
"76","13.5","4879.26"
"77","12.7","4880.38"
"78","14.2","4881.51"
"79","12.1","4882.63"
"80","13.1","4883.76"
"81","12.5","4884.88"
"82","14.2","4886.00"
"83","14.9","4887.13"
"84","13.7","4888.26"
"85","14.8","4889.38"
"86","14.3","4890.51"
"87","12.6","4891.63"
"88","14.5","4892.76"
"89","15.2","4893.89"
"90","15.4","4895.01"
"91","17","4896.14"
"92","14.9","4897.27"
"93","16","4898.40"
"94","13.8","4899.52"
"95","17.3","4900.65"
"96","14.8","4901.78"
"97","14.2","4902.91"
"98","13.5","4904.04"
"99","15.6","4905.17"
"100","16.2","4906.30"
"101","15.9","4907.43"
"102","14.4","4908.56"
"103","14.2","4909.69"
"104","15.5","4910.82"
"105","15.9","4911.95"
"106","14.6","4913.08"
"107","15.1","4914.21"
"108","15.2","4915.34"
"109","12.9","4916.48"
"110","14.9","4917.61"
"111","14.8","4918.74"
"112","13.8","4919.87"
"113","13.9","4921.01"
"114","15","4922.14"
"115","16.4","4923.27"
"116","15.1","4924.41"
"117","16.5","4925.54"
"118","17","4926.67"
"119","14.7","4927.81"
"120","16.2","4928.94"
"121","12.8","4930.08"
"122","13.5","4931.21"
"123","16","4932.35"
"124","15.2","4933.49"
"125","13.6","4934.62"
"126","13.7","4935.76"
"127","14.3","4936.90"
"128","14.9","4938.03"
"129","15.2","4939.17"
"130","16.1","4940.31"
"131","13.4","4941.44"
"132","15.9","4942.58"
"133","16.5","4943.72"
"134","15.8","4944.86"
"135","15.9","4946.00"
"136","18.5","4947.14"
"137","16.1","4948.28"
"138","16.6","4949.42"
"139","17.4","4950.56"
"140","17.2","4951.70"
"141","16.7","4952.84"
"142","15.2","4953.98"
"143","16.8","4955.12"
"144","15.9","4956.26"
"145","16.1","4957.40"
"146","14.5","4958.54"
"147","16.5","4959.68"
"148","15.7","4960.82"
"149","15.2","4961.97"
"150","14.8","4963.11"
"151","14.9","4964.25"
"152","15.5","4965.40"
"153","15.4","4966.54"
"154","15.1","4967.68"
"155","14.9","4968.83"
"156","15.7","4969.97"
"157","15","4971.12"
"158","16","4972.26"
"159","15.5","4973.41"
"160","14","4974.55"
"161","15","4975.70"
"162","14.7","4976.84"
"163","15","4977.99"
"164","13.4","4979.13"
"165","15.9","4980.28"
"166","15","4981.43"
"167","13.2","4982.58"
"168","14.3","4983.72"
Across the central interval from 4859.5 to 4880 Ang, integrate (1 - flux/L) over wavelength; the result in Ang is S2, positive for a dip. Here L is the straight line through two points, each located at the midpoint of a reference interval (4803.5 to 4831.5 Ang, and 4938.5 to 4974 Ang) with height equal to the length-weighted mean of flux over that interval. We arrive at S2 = 2.0 Ang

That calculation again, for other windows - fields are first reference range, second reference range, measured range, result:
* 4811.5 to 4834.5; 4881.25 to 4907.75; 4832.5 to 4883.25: 2.5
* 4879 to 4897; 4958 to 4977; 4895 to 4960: -3.2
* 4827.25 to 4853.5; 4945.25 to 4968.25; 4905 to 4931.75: 1.1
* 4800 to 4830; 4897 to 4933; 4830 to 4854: 0.3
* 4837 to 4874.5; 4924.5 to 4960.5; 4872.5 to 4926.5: 1.1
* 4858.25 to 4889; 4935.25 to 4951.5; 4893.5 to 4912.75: -0.9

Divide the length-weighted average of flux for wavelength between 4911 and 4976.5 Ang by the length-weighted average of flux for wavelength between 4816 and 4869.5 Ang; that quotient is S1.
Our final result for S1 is 1.05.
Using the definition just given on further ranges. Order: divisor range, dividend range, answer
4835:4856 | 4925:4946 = 1.03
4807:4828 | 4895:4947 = 1.00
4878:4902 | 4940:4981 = 1.09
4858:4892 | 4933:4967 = 1.14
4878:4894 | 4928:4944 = 1.07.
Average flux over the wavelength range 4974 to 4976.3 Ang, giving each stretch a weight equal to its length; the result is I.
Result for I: 14.5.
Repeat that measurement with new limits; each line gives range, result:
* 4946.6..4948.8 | 17.3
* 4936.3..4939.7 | 14.8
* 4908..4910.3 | 14.3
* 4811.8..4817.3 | 14.9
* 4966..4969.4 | 15.1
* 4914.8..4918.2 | 14.3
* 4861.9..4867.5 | 13.6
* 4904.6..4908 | 15.9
